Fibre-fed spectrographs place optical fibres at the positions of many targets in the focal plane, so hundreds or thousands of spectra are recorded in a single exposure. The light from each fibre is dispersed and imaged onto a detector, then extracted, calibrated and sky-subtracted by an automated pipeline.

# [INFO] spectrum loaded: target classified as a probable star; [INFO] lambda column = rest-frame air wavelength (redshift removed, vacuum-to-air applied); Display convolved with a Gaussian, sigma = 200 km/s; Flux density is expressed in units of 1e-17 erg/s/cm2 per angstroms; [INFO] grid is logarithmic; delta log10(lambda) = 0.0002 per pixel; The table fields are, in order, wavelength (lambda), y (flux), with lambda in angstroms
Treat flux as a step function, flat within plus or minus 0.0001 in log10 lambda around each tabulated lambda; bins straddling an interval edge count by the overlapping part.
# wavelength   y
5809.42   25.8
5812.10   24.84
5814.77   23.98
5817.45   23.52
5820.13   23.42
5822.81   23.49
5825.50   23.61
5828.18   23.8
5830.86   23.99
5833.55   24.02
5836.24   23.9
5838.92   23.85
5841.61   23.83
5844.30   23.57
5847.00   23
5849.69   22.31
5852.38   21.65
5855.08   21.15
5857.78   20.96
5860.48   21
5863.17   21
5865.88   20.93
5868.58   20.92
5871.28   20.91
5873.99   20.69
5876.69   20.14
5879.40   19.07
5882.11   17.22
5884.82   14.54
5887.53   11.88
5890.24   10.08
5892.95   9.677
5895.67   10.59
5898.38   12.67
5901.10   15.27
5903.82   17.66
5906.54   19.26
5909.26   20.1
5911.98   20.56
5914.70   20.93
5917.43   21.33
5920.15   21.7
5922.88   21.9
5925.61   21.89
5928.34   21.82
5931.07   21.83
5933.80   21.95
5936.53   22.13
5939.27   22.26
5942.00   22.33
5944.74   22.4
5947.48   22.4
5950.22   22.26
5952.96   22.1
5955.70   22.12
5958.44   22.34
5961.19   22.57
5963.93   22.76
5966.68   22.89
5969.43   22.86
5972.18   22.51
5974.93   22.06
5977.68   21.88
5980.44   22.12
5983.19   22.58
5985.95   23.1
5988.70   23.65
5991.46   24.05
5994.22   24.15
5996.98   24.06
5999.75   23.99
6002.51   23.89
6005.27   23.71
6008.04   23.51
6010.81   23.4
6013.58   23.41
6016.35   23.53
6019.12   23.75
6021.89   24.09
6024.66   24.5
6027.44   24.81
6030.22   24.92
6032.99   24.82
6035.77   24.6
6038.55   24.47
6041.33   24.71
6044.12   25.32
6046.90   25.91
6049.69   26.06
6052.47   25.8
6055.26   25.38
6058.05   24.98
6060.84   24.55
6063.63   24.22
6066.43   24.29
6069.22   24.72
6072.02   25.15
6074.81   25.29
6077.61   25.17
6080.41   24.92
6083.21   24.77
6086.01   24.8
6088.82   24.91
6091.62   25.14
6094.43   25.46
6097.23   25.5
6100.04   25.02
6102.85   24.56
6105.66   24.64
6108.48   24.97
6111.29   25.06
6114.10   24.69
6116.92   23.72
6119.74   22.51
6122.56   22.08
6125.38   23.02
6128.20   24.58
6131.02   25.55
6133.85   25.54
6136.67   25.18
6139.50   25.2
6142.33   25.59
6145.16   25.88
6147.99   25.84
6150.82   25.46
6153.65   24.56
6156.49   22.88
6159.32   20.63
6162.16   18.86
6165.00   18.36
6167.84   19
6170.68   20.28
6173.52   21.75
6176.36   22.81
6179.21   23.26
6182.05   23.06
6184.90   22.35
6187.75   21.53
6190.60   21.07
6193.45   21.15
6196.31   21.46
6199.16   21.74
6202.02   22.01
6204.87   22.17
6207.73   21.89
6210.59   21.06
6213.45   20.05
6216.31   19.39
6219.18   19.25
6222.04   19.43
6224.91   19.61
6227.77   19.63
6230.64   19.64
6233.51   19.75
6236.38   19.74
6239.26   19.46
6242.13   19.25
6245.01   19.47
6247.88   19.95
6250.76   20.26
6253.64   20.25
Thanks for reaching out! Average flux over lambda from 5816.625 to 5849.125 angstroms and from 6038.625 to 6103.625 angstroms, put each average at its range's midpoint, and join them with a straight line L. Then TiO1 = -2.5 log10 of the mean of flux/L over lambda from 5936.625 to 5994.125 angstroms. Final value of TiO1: 0.09 mag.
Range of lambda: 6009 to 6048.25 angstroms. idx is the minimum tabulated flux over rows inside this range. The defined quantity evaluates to 23.4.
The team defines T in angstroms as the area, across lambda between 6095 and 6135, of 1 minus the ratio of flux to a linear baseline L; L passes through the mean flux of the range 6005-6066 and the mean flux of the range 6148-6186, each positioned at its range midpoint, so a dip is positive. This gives -2.5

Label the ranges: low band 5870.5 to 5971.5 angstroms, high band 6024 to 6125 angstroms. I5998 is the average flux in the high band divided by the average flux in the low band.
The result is 1.3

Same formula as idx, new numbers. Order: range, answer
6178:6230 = 19.25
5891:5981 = 9.677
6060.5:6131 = 22.08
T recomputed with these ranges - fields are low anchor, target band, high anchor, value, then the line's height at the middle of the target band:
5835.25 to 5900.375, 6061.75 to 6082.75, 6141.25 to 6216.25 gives -3.9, 21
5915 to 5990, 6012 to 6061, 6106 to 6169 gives -4.0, 22.9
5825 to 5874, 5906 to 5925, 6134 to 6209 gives 1.3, 22.4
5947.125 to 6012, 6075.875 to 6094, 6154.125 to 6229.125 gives -2.5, 22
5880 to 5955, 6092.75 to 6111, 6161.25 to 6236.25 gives -4.4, 20.1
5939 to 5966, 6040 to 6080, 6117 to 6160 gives -2.7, 23.5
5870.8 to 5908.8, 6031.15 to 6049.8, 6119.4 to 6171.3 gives -4.5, 20.1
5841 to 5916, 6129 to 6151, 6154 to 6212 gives -4.7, 21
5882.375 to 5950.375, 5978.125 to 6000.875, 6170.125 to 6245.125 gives -4.9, 19.2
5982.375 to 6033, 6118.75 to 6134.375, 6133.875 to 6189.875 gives -0.5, 23.1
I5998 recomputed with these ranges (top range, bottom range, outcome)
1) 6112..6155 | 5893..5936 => 1.29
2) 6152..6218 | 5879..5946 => 1.16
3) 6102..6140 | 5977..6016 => 1.04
